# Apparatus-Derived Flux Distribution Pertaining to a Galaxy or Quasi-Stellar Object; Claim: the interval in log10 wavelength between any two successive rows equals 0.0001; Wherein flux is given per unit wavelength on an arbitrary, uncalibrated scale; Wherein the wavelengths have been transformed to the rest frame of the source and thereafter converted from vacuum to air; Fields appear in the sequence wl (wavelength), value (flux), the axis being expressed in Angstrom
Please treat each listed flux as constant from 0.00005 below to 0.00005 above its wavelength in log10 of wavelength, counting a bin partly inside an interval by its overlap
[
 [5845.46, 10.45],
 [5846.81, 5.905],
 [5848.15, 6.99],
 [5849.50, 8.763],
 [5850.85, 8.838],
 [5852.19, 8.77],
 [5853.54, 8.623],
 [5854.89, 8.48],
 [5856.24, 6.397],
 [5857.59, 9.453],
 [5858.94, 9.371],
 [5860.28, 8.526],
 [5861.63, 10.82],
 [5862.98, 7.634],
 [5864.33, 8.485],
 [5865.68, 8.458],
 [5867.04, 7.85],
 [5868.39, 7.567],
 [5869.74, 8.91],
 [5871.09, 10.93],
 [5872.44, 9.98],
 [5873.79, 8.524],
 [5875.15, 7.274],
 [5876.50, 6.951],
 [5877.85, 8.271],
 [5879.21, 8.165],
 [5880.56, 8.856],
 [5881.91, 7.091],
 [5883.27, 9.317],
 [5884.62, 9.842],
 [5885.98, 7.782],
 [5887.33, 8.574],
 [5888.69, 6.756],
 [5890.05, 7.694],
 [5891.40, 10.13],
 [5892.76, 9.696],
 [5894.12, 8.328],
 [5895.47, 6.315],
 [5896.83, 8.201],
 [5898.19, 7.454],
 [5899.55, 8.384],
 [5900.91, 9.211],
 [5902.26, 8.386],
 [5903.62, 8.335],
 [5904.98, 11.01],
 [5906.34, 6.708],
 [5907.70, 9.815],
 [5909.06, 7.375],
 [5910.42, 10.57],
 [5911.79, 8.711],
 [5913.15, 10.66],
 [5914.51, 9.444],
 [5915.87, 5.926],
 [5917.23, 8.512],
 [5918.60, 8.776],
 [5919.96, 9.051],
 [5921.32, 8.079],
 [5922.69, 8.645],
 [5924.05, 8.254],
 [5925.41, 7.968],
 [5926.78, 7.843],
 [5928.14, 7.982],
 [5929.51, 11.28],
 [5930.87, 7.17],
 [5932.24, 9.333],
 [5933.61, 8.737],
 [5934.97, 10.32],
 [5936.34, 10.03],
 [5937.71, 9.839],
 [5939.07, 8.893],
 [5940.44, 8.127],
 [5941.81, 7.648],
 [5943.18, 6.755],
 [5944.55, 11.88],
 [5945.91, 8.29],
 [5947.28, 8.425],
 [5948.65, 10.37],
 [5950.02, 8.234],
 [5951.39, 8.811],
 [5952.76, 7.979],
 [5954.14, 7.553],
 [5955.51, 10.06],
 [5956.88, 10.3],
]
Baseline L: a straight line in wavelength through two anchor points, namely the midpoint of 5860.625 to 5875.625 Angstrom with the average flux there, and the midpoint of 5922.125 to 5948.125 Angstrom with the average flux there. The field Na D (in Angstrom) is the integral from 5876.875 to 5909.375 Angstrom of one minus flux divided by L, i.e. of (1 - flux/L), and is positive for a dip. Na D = 1.5 Angstrom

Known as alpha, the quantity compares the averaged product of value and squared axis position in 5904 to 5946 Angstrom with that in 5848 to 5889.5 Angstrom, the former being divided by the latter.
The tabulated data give 1.06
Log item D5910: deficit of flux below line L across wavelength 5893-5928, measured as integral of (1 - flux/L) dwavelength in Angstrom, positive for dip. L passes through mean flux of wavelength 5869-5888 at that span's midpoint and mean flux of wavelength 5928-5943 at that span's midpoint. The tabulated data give 1.33 Angstrom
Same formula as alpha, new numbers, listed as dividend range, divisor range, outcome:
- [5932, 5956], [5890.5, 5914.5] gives 1.03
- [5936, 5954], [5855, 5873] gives 1.03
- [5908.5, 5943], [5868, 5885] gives 1.03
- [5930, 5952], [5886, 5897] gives 1.11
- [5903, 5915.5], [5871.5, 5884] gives 1.10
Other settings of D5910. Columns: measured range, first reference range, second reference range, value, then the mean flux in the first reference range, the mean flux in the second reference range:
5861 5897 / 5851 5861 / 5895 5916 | 0.52 Angstrom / 8.55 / 8.62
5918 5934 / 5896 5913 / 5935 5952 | 0.51 Angstrom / 8.72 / 9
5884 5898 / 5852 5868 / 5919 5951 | 0.60 Angstrom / 8.54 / 8.83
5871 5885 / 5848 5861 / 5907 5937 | 0.12 Angstrom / 8.49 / 8.84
